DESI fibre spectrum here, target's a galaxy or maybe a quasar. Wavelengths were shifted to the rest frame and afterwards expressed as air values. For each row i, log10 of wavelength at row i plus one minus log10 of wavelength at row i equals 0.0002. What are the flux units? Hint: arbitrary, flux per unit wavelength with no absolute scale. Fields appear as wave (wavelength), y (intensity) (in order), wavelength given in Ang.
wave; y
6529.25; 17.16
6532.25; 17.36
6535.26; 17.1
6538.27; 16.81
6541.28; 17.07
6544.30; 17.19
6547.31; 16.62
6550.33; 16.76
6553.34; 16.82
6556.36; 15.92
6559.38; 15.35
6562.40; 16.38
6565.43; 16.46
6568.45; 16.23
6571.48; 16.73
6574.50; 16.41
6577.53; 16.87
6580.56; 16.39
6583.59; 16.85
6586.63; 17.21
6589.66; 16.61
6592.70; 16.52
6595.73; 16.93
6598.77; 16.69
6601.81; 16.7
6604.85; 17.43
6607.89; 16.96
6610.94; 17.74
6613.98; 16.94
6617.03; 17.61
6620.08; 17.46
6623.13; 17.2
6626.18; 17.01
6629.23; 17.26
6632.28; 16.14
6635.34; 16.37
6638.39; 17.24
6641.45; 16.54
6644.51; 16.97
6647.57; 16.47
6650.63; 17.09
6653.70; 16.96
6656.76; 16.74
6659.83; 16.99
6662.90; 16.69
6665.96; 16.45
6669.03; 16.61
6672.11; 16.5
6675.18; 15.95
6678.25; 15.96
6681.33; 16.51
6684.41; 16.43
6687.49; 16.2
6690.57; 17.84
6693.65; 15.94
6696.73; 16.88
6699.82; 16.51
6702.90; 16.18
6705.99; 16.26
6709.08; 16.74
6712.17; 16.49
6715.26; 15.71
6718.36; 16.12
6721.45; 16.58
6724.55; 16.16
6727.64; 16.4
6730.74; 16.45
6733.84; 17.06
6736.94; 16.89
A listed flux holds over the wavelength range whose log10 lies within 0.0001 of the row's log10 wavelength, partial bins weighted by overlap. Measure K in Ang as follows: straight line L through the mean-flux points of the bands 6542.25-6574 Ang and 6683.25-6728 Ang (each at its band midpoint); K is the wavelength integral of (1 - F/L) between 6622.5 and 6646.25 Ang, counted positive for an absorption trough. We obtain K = -0.55 Ang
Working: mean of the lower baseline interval 16.5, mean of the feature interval 16.8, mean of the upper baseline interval 16.4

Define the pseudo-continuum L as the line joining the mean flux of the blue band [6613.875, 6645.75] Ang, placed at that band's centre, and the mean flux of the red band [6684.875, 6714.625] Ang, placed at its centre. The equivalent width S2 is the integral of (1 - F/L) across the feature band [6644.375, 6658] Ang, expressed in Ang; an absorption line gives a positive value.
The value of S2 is 0.0 Ang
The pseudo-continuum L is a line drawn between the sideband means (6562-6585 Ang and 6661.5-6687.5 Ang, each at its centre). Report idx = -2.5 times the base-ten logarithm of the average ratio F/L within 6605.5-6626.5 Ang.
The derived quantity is -0.05 mag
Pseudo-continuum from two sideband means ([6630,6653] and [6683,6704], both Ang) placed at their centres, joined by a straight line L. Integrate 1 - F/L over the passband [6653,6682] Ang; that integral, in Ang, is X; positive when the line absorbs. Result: 0.22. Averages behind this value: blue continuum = 16.7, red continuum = 16.6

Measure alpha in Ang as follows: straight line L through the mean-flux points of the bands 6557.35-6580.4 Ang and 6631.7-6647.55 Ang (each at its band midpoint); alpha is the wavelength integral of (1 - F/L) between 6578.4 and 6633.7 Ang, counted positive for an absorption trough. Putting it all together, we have -1.6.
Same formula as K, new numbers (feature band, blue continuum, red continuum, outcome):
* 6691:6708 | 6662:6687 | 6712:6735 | -0.1 Ang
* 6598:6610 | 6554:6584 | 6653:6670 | -0.4 Ang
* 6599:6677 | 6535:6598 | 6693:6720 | -1.9 Ang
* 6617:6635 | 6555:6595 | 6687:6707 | -0.6 Ang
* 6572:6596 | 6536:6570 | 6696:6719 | -0.3 Ang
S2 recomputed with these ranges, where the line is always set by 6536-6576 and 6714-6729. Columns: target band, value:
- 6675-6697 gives -0.27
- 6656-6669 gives -0.31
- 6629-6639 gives -0.16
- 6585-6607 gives -0.56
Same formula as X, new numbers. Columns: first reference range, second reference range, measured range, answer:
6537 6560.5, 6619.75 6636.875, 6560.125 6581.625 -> 0.27 Ang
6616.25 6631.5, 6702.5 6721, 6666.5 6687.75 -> 0.42 Ang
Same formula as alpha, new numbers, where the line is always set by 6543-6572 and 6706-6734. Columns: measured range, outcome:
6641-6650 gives -0.17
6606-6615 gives -0.45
